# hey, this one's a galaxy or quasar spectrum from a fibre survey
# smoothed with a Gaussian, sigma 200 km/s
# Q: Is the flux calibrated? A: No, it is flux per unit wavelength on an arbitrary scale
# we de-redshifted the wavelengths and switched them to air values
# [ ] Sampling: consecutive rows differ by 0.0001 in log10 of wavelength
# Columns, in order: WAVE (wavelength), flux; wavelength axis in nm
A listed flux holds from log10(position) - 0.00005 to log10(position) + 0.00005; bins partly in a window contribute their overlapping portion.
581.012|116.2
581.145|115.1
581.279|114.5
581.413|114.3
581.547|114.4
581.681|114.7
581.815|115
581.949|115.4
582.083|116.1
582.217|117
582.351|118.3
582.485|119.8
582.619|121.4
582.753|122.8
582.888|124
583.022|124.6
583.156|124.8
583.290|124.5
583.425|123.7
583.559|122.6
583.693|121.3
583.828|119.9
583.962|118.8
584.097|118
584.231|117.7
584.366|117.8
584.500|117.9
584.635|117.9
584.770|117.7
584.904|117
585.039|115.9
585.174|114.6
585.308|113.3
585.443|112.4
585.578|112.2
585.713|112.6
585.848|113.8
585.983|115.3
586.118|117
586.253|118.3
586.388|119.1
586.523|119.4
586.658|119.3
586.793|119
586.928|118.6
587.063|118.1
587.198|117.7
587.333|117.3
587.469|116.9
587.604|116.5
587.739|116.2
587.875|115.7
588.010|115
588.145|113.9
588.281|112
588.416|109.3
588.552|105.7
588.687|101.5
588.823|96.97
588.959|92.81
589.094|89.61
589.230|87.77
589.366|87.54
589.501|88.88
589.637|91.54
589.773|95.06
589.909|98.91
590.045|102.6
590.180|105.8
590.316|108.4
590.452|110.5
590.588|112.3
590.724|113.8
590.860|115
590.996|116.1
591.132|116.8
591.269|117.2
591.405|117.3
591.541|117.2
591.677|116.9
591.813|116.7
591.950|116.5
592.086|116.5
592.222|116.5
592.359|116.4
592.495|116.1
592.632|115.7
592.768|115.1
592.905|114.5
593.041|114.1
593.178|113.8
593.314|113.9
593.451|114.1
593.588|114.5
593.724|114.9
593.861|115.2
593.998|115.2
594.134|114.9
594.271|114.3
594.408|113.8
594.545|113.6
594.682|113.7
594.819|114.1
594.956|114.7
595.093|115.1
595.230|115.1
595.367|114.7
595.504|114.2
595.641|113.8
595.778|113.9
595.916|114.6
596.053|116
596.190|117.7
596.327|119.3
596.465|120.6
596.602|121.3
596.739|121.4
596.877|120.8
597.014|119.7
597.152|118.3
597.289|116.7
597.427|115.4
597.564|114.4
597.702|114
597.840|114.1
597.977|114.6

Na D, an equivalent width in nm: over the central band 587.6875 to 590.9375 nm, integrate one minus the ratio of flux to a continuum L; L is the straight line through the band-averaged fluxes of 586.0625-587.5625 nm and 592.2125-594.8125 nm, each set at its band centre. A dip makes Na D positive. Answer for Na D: 0.37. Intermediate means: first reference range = 118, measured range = 104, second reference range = 115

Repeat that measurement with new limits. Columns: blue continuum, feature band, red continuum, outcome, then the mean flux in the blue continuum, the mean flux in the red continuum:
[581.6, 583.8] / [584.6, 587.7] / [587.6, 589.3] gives -0.15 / 120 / 105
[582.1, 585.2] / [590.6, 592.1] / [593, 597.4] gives 0.01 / 120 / 116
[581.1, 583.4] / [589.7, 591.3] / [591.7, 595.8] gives 0.09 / 119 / 115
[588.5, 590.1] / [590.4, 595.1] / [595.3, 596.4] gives -0.43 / 94.7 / 116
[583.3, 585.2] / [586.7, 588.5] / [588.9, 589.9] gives -0.27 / 119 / 90.9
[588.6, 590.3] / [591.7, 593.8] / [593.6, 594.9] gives -0.13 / 95.5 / 114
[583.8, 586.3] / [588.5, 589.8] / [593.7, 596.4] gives 0.25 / 116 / 115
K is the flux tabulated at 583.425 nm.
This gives 123.7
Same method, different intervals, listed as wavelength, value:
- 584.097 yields 118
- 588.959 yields 92.81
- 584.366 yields 117.8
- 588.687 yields 101.5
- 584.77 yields 117.7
